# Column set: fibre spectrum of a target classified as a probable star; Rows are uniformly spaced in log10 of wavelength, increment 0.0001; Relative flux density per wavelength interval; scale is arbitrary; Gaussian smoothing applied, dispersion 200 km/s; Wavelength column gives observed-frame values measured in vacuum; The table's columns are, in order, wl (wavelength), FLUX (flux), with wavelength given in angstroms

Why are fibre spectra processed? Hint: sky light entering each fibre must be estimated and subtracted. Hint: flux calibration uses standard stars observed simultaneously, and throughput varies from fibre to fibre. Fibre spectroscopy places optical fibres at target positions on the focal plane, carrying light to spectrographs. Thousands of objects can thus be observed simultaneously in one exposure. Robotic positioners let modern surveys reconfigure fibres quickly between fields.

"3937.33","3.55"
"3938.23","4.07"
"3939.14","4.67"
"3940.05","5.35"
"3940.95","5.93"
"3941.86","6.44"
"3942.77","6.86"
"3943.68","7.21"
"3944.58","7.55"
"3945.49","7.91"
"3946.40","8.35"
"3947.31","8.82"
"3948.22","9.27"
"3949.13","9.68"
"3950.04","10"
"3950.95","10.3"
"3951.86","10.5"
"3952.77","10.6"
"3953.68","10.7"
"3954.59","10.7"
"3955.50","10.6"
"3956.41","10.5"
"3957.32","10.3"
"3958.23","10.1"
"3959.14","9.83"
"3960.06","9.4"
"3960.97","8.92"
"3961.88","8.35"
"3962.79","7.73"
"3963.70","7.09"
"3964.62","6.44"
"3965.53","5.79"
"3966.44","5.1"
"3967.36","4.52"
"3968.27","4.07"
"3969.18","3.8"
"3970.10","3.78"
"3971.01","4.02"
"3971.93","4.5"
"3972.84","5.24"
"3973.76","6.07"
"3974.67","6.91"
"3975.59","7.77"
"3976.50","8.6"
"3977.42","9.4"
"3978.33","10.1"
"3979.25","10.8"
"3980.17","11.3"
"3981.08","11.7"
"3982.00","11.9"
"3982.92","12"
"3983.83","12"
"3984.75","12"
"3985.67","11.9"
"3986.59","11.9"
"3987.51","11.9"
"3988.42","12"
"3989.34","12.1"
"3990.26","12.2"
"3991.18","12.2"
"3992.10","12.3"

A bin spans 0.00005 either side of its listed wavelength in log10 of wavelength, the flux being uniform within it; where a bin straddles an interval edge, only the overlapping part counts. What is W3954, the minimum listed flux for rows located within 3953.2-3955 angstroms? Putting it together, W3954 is 10.7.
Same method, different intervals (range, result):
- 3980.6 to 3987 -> 11.7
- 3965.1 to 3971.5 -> 3.78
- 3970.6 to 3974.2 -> 4.02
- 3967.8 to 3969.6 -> 3.8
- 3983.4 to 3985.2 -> 12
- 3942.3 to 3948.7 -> 6.86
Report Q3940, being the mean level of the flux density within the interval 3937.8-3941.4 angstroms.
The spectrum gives 5.01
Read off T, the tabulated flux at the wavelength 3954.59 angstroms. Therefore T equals 10.7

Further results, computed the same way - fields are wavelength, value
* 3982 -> 11.9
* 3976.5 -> 8.6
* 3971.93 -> 4.5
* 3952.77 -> 10.6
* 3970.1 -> 3.78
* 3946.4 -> 8.35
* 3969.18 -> 3.8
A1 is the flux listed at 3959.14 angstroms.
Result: 9.83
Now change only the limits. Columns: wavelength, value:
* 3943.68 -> 7.21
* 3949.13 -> 9.68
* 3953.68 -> 10.7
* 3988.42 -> 12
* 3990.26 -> 12.2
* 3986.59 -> 11.9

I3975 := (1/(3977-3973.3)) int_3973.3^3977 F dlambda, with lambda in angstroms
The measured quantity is 7.36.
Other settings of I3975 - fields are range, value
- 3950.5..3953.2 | 10.5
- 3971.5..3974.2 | 5.27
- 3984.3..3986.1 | 11.9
